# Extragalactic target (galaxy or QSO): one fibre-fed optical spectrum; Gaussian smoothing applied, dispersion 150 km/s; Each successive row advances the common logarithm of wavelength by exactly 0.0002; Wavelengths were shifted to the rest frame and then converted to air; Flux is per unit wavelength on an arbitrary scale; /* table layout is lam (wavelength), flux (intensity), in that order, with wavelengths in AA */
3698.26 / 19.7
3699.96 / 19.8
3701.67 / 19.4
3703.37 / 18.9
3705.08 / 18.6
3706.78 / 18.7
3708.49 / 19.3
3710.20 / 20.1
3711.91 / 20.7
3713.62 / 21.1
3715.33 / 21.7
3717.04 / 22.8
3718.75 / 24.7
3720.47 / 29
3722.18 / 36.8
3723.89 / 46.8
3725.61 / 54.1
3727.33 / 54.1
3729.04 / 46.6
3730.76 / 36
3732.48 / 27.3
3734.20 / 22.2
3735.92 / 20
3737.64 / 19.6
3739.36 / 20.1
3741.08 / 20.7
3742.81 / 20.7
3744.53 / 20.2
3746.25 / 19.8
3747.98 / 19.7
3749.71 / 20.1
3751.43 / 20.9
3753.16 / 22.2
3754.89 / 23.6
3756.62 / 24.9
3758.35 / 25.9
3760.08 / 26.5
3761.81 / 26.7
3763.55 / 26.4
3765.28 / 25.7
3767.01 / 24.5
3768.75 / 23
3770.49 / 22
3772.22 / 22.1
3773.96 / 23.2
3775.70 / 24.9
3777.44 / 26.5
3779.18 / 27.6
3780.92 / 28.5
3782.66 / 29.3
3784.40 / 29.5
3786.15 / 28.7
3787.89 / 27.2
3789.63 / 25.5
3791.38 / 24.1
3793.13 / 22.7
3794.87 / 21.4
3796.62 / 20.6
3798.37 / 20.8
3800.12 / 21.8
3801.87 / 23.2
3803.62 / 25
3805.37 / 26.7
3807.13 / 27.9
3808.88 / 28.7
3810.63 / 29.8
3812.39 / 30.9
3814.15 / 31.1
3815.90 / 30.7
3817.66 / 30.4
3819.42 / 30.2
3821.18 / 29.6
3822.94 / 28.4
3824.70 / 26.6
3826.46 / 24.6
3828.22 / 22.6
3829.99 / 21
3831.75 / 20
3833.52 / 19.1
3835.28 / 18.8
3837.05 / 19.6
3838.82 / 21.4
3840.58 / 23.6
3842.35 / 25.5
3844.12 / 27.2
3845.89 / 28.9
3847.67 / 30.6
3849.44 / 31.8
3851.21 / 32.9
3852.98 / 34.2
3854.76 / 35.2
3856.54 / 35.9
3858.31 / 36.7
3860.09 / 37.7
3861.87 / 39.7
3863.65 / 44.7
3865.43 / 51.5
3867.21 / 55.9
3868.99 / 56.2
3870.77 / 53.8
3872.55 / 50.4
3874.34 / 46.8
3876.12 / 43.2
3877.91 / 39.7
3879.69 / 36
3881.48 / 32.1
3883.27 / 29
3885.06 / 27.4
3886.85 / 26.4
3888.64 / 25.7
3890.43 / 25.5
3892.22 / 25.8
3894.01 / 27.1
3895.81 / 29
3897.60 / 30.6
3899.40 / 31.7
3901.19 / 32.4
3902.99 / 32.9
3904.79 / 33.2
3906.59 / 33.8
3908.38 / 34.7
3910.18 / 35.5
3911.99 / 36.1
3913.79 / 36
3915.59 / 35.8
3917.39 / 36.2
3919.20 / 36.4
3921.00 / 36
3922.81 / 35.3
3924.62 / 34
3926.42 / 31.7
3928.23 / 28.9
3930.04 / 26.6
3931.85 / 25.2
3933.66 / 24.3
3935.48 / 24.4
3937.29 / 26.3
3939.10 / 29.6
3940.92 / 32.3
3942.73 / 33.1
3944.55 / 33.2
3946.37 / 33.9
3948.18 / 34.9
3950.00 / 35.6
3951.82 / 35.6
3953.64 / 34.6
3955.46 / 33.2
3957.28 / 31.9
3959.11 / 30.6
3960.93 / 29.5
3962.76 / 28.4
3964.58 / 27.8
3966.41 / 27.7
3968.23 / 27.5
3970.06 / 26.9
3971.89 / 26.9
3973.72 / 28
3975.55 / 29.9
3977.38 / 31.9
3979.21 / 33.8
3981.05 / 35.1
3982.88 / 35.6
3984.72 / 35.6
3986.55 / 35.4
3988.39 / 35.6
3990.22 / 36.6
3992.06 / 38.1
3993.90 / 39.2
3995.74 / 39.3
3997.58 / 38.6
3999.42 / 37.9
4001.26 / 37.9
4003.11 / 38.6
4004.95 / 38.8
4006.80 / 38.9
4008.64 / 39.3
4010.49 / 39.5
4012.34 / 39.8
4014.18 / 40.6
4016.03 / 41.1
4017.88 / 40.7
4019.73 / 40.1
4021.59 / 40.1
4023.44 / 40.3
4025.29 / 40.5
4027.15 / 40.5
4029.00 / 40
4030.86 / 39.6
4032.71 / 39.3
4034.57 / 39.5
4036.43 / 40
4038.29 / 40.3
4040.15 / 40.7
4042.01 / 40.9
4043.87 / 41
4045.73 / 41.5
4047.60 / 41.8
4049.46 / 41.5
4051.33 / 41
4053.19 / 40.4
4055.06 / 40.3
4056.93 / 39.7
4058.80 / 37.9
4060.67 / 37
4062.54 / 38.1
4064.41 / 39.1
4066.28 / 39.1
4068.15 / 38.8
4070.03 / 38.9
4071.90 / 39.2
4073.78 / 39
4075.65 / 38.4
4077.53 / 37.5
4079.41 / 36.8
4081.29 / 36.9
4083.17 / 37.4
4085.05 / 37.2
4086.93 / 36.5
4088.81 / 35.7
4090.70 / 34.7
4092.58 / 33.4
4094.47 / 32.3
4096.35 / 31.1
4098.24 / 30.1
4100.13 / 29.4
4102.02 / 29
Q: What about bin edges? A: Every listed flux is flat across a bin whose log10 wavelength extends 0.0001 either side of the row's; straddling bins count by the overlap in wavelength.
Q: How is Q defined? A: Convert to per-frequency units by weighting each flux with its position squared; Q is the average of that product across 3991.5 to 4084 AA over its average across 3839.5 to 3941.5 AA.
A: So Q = 1.25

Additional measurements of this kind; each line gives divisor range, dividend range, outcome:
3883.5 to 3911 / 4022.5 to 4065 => 1.43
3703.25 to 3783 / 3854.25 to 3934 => 1.49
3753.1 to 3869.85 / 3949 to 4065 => 1.44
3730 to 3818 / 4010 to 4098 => 1.80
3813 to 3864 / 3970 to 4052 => 1.45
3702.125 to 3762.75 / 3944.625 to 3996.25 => 1.43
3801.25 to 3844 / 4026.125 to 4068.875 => 1.74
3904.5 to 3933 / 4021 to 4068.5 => 1.28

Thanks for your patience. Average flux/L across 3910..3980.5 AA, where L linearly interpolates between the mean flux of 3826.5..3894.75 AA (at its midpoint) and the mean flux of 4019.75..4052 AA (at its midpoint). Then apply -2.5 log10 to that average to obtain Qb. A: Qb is 0.166 mag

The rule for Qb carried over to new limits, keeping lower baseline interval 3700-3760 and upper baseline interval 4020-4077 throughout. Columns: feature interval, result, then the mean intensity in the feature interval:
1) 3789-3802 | 0.27 mag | 22.4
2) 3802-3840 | 0.15 mag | 25.8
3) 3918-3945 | 0.14 mag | 30.5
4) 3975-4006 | 0.02 mag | 36.4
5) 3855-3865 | -0.24 mag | 39.3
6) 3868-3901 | -0.09 mag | 35.3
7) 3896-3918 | -0.01 mag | 33.9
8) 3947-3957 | 0.03 mag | 34.6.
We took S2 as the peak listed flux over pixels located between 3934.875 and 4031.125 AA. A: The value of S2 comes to 41.1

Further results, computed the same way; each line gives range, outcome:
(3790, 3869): 56.2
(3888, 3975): 36.4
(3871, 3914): 50.4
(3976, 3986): 35.6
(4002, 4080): 41.8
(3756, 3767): 26.7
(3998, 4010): 39.3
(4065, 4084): 39.2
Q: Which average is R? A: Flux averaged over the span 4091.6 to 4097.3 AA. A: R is 32.3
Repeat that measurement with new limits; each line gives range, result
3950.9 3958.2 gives 33.8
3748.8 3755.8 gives 21.7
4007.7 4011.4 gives 39.4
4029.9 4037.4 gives 39.6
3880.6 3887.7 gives 28.7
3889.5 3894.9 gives 26.2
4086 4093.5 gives 35.1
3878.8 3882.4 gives 34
